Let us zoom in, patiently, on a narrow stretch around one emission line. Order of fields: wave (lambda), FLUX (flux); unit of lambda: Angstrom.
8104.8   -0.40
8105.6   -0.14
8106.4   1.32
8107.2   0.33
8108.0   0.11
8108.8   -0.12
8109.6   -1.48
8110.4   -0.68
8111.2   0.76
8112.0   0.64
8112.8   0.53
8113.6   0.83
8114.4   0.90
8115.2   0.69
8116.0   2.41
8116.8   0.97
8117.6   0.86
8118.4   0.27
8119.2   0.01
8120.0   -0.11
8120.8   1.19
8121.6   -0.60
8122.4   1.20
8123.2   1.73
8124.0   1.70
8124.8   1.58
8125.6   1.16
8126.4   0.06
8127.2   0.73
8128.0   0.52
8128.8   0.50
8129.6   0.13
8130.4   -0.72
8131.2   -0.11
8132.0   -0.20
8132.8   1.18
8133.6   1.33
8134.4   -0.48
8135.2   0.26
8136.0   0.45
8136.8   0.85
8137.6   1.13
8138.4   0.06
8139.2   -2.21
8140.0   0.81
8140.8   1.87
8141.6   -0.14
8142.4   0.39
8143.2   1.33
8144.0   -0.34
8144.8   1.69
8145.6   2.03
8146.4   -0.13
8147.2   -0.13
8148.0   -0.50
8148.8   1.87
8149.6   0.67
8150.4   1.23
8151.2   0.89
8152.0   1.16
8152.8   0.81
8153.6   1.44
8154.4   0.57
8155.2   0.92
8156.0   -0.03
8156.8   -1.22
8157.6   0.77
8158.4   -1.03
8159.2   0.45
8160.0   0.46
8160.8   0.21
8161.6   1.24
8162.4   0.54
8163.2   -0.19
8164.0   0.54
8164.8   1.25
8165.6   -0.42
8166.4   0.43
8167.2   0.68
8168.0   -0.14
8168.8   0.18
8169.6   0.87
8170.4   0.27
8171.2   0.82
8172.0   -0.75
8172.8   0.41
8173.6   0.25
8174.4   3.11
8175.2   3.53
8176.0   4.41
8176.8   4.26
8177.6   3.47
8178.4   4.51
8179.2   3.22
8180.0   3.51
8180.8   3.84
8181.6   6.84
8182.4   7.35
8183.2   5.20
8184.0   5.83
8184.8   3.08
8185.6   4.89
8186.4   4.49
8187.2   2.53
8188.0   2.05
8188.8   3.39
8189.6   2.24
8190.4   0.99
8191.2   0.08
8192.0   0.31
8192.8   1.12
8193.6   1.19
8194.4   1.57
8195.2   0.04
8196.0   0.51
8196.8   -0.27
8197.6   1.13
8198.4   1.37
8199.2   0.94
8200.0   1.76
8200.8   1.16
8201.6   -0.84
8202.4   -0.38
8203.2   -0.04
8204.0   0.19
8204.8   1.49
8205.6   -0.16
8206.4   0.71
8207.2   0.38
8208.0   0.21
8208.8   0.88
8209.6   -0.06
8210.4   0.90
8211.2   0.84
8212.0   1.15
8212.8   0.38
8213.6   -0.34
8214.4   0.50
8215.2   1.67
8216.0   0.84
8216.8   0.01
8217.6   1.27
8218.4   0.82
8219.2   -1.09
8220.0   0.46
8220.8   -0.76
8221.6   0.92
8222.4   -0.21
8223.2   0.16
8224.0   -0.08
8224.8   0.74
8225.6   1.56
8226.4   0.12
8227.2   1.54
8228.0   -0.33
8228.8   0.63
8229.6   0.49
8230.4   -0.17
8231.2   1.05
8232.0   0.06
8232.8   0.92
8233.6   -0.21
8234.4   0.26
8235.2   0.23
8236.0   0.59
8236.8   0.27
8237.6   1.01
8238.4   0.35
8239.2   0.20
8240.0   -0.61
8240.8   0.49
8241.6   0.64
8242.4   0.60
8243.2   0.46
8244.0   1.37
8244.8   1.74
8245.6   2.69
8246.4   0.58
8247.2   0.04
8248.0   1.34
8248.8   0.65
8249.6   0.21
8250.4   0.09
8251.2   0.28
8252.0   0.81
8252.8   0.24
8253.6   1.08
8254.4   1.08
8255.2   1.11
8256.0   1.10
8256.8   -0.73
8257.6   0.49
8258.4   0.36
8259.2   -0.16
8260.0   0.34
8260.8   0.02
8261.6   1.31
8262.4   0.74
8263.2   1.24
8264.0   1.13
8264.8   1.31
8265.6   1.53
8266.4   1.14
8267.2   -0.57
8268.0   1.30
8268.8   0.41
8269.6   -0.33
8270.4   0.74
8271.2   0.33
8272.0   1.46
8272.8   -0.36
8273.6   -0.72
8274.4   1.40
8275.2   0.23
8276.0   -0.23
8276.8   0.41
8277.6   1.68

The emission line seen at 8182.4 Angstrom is [O II]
